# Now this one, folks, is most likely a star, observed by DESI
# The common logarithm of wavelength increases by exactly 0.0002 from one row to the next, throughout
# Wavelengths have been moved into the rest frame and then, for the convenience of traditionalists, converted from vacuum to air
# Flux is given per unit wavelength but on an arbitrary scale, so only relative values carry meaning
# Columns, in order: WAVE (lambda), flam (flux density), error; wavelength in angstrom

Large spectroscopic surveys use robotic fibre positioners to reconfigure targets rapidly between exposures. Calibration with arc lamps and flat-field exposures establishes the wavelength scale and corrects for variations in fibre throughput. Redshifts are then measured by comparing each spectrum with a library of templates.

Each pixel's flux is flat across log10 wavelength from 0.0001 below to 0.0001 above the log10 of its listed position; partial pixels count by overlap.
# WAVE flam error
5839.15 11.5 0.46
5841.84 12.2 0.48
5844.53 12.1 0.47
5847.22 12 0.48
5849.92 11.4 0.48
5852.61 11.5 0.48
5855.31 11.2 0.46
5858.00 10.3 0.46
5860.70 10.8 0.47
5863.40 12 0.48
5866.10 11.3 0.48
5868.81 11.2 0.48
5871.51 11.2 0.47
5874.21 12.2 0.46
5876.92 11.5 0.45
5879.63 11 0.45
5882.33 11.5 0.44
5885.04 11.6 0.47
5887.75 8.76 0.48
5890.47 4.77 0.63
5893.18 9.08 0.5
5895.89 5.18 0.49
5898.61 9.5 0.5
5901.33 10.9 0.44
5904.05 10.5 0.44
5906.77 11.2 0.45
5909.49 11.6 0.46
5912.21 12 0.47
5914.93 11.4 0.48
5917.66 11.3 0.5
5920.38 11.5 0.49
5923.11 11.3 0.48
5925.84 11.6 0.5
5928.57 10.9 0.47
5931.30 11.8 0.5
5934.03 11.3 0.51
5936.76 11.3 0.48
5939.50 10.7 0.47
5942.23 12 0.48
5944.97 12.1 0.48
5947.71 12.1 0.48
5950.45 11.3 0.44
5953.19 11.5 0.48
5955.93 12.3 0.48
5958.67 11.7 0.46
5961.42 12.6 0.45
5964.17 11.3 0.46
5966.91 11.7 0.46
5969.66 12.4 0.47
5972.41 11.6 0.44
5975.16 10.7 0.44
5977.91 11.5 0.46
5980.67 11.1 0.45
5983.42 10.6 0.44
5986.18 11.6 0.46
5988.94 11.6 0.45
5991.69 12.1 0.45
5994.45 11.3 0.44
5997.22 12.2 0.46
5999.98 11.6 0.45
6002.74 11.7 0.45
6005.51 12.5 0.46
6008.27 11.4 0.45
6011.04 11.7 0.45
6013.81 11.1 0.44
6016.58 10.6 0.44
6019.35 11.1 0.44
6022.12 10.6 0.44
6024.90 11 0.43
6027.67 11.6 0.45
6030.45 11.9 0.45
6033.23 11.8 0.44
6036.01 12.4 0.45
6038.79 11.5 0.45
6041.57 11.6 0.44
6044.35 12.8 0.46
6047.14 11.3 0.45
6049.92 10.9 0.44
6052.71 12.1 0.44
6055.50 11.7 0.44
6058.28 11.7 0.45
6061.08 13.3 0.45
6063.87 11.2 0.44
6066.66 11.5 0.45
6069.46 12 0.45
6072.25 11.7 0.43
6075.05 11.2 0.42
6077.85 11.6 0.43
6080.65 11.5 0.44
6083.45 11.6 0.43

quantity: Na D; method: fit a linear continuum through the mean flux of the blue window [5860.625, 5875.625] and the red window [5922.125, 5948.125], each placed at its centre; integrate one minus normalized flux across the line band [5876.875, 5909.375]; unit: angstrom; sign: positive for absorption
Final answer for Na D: 5.30 angstrom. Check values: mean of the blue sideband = 11.5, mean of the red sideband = 11.5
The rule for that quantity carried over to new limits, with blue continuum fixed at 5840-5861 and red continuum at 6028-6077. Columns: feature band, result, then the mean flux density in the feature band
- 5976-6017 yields 0.6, 11.5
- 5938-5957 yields -0.1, 11.7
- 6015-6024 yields 0.7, 10.8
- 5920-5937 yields 0.3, 11.4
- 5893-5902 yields 2.4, 8.44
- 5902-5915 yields 0.3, 11.3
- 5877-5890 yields 1.3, 10.4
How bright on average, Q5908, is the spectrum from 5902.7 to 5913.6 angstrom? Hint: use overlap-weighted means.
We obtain 11.3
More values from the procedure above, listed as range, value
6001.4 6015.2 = 11.7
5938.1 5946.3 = 11.6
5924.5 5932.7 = 11.4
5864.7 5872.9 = 11.2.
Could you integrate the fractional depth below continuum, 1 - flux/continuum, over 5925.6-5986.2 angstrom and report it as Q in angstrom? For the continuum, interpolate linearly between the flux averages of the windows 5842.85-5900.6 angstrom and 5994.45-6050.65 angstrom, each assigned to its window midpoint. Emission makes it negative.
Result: -2.52 angstrom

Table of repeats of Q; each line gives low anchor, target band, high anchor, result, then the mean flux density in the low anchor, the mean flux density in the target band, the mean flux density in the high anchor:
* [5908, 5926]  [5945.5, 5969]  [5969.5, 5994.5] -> -0.8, 11.5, 11.8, 11.4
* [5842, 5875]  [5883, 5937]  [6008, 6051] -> 5.1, 11.4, 10.4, 11.5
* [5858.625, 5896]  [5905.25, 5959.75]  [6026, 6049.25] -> -3.6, 10.3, 11.5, 11.8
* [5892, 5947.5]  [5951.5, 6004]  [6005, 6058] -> -1.9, 10.9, 11.6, 11.5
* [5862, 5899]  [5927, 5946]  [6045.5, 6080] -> -1.6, 10.1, 11.4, 11.7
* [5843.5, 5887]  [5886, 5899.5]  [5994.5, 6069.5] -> 4.6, 11.4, 7.51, 11.6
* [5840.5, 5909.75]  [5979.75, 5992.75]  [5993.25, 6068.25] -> -0.1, 10.6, 11.4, 11.6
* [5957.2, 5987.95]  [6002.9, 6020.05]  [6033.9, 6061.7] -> 0.4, 11.5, 11.4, 11.9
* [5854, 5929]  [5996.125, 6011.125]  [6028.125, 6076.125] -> -0.5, 10.6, 11.9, 11.8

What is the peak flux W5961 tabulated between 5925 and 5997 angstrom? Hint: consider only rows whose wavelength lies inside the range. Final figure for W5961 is 12.6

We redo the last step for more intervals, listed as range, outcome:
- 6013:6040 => 12.4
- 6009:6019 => 11.7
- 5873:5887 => 12.2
